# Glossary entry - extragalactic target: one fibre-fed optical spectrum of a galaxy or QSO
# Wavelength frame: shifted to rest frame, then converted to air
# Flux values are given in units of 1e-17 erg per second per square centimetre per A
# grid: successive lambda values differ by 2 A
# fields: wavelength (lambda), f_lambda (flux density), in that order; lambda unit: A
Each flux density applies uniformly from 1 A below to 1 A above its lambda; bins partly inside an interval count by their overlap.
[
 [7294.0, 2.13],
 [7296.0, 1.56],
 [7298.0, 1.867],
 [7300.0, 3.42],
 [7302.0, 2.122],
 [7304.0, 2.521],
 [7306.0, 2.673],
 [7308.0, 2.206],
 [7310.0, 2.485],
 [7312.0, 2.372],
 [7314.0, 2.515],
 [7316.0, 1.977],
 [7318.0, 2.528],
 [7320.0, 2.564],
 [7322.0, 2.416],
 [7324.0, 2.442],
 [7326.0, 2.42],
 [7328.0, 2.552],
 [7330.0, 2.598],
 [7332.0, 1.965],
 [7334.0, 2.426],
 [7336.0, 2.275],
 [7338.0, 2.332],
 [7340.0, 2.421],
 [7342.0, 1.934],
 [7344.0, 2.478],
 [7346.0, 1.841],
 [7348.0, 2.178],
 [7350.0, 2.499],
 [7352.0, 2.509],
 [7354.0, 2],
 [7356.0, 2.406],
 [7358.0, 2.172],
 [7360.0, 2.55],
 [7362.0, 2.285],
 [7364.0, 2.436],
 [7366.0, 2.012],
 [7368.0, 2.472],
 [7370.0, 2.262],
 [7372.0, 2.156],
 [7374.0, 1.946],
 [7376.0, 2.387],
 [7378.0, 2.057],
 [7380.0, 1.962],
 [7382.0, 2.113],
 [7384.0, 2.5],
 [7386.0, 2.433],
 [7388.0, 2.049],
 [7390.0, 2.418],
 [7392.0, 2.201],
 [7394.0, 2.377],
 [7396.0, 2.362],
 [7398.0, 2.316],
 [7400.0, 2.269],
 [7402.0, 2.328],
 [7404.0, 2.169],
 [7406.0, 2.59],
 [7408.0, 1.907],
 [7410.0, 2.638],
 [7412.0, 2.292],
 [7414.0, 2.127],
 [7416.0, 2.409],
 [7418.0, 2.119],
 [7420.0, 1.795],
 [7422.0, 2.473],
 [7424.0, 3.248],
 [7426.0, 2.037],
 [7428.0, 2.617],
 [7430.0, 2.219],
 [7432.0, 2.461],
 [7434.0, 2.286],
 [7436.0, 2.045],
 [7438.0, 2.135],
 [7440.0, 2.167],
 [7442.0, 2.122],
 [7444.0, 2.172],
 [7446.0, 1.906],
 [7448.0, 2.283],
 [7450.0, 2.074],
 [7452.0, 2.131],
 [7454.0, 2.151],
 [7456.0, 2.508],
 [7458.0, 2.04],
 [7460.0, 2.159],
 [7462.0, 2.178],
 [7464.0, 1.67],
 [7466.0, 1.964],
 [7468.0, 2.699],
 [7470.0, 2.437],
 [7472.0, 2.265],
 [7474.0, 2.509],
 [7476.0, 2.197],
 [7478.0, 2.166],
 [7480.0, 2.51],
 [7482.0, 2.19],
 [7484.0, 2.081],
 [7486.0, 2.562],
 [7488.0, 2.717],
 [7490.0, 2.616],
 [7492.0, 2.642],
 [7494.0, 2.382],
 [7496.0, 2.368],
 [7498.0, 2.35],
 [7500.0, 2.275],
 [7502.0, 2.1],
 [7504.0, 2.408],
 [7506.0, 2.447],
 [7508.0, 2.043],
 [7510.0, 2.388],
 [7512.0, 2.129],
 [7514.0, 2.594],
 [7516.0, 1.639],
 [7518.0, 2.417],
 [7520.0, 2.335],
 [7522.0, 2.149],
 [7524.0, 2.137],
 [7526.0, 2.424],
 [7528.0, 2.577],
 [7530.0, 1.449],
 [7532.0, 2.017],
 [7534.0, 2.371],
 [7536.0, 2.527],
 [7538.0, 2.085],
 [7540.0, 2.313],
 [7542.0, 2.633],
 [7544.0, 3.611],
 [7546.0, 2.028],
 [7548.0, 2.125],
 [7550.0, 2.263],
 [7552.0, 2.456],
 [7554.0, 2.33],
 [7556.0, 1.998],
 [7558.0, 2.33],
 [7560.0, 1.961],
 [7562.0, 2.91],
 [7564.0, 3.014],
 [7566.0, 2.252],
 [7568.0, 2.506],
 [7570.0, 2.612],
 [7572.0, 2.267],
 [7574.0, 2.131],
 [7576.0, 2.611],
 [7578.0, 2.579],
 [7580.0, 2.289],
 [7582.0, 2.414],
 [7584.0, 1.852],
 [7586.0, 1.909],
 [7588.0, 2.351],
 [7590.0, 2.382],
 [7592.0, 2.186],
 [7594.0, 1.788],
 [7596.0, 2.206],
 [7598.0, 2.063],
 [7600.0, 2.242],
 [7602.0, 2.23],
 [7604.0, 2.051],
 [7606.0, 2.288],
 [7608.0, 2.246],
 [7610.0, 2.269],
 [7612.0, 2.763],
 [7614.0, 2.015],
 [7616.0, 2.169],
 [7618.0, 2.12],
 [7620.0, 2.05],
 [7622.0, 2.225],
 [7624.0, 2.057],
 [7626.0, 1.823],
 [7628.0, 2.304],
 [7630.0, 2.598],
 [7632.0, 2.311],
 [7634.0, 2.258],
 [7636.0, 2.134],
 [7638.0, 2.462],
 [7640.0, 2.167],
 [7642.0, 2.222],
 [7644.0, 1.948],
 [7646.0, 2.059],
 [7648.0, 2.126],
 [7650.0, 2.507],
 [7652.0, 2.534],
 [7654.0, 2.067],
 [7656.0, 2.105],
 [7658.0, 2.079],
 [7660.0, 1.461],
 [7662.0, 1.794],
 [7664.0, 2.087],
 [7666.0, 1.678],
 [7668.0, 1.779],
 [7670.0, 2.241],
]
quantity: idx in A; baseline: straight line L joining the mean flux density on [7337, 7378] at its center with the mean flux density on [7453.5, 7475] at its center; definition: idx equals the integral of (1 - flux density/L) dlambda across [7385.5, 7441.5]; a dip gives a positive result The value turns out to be -1.3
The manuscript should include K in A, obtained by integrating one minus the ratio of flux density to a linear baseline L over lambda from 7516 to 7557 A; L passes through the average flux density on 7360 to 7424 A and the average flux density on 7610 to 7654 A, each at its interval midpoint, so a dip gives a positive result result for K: -0.9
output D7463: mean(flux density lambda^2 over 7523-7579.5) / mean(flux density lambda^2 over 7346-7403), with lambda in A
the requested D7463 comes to 1.10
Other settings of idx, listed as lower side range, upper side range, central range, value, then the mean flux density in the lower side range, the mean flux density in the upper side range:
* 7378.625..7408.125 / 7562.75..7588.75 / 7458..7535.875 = 1.77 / 2.27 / 2.37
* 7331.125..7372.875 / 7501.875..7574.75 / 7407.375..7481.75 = 1.62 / 2.27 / 2.33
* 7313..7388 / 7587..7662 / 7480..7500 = -1.73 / 2.29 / 2.18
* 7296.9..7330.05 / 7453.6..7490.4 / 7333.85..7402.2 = 3.64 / 2.44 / 2.29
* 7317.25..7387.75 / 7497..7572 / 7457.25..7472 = 0.92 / 2.3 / 2.33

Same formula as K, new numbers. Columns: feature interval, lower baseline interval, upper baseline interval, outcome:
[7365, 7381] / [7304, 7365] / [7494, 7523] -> 1.20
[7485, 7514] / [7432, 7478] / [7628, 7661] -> -2.68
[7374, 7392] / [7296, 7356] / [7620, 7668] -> 0.69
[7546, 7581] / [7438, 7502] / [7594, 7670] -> -2.91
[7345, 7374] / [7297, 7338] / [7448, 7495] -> 1.51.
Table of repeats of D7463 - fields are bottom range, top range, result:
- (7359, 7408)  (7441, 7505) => 1.03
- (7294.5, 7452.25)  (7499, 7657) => 1.05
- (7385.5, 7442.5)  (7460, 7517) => 1.02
